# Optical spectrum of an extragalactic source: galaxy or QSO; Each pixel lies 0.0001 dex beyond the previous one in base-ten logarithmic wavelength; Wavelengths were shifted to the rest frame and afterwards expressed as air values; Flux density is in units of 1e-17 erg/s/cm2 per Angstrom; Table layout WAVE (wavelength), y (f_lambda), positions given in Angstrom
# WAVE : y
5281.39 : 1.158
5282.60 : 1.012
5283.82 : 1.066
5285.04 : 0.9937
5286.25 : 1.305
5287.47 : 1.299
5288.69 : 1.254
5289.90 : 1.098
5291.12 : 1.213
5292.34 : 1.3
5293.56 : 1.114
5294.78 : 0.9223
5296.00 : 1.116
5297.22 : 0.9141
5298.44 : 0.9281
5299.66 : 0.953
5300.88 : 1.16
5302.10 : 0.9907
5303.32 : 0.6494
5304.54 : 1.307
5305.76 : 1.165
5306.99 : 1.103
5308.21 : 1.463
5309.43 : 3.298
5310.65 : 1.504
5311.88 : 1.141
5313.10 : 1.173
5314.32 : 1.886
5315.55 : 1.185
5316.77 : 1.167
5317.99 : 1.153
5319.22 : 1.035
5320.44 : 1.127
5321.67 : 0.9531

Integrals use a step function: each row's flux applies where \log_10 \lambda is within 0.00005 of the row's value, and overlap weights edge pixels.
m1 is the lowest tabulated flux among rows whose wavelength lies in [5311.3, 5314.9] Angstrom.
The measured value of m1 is 1.141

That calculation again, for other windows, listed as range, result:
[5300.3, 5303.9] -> 0.6494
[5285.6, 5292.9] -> 1.098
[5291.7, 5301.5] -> 0.9141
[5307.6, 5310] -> 1.463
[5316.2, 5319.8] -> 1.035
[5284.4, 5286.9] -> 0.9937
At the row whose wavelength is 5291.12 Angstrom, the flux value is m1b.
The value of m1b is 1.213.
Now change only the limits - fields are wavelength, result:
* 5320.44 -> 1.127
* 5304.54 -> 1.307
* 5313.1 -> 1.173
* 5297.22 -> 0.9141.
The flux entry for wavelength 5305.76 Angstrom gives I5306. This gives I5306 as 1.165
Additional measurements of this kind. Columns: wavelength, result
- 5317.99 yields 1.153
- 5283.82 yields 1.066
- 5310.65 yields 1.504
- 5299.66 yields 0.953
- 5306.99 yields 1.103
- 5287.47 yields 1.299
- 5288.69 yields 1.254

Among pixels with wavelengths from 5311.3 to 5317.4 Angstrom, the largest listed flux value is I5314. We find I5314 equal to 1.886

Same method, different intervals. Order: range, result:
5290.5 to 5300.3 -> 1.3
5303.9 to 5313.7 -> 3.298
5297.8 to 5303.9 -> 1.16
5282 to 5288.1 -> 1.305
